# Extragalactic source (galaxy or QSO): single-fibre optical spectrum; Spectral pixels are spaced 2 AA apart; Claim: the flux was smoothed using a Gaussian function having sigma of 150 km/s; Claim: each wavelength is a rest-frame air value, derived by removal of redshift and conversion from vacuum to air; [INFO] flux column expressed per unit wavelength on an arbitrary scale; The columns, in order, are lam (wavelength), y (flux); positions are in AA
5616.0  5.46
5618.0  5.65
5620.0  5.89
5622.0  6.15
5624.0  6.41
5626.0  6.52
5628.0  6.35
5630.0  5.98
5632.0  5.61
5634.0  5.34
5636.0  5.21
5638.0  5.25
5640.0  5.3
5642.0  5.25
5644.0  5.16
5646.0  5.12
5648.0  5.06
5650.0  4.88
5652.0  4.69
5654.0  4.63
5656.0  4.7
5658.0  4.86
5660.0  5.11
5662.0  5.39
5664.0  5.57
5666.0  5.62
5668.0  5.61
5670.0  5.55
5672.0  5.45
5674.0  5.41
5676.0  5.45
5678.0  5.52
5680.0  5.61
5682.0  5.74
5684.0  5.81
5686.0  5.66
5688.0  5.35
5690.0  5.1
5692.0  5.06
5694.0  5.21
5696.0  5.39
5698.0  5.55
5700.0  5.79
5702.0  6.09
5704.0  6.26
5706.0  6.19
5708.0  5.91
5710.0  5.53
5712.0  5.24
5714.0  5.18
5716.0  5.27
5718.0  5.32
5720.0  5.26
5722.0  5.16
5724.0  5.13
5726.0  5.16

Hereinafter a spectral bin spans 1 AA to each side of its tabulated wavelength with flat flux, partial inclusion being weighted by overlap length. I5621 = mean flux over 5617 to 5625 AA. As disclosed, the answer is 6.02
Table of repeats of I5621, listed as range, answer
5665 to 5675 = 5.53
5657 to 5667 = 5.31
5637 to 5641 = 5.28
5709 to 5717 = 5.3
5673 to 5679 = 5.46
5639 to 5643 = 5.28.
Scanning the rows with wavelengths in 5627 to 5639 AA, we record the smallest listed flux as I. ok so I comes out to 5.21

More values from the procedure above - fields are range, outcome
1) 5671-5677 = 5.41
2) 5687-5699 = 5.06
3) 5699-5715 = 5.18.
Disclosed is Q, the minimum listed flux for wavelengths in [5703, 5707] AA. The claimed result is 6.19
